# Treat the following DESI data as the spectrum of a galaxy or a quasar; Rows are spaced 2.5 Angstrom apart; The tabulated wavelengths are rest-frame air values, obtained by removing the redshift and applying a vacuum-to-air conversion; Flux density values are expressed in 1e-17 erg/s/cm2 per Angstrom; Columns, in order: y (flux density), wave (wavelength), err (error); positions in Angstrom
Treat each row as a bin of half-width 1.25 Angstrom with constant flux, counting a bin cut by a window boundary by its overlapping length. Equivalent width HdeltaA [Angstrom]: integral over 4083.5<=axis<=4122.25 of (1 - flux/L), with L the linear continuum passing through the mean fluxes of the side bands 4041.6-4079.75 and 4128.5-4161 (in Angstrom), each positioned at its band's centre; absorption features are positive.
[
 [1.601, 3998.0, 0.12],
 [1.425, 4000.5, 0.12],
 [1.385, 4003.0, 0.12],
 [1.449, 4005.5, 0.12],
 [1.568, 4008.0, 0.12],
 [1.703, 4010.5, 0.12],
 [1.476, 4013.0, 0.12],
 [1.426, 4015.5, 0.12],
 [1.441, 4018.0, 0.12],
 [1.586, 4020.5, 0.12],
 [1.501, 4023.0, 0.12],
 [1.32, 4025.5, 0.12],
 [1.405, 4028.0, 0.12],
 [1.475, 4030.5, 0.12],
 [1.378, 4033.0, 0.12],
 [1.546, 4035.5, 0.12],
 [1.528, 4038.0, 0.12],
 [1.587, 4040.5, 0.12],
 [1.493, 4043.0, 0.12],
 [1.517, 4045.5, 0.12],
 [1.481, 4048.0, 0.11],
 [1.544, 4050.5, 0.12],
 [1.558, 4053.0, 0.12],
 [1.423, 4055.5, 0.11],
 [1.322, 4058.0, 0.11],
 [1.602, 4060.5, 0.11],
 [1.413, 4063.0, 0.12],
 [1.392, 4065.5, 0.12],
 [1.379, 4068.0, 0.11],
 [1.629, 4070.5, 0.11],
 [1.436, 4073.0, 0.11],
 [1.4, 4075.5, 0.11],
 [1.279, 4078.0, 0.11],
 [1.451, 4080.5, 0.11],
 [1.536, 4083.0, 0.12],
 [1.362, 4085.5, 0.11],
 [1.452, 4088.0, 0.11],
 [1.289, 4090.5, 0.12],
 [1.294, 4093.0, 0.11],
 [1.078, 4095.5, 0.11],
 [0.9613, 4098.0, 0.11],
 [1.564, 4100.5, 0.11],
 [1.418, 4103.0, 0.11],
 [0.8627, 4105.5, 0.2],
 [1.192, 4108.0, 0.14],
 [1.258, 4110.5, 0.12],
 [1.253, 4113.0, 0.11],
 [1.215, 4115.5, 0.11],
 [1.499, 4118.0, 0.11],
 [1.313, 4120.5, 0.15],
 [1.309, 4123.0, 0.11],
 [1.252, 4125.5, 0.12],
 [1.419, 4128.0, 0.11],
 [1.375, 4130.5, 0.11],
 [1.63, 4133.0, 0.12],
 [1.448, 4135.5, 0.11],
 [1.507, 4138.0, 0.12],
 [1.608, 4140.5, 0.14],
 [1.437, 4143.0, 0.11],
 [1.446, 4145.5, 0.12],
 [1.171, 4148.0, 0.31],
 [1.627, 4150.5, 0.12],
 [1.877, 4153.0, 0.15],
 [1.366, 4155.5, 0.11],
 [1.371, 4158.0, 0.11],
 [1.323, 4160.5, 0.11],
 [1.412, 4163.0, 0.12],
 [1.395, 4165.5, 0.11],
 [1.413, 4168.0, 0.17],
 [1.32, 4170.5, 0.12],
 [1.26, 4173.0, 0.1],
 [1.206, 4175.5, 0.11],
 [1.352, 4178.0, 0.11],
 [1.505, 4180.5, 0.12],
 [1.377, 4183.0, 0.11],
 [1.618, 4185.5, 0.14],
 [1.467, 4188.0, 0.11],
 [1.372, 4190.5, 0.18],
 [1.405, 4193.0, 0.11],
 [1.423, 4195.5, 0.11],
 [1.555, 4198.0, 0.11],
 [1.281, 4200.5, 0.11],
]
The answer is 5.1 Angstrom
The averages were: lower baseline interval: 1.46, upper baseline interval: 1.48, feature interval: 1.27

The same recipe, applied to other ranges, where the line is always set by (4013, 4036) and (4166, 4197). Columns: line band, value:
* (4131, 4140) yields -0.7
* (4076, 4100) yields 2.0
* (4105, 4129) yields 2.5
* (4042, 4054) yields -0.6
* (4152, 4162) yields -0.5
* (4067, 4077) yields -0.2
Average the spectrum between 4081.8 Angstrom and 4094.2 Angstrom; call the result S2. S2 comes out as 1.39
